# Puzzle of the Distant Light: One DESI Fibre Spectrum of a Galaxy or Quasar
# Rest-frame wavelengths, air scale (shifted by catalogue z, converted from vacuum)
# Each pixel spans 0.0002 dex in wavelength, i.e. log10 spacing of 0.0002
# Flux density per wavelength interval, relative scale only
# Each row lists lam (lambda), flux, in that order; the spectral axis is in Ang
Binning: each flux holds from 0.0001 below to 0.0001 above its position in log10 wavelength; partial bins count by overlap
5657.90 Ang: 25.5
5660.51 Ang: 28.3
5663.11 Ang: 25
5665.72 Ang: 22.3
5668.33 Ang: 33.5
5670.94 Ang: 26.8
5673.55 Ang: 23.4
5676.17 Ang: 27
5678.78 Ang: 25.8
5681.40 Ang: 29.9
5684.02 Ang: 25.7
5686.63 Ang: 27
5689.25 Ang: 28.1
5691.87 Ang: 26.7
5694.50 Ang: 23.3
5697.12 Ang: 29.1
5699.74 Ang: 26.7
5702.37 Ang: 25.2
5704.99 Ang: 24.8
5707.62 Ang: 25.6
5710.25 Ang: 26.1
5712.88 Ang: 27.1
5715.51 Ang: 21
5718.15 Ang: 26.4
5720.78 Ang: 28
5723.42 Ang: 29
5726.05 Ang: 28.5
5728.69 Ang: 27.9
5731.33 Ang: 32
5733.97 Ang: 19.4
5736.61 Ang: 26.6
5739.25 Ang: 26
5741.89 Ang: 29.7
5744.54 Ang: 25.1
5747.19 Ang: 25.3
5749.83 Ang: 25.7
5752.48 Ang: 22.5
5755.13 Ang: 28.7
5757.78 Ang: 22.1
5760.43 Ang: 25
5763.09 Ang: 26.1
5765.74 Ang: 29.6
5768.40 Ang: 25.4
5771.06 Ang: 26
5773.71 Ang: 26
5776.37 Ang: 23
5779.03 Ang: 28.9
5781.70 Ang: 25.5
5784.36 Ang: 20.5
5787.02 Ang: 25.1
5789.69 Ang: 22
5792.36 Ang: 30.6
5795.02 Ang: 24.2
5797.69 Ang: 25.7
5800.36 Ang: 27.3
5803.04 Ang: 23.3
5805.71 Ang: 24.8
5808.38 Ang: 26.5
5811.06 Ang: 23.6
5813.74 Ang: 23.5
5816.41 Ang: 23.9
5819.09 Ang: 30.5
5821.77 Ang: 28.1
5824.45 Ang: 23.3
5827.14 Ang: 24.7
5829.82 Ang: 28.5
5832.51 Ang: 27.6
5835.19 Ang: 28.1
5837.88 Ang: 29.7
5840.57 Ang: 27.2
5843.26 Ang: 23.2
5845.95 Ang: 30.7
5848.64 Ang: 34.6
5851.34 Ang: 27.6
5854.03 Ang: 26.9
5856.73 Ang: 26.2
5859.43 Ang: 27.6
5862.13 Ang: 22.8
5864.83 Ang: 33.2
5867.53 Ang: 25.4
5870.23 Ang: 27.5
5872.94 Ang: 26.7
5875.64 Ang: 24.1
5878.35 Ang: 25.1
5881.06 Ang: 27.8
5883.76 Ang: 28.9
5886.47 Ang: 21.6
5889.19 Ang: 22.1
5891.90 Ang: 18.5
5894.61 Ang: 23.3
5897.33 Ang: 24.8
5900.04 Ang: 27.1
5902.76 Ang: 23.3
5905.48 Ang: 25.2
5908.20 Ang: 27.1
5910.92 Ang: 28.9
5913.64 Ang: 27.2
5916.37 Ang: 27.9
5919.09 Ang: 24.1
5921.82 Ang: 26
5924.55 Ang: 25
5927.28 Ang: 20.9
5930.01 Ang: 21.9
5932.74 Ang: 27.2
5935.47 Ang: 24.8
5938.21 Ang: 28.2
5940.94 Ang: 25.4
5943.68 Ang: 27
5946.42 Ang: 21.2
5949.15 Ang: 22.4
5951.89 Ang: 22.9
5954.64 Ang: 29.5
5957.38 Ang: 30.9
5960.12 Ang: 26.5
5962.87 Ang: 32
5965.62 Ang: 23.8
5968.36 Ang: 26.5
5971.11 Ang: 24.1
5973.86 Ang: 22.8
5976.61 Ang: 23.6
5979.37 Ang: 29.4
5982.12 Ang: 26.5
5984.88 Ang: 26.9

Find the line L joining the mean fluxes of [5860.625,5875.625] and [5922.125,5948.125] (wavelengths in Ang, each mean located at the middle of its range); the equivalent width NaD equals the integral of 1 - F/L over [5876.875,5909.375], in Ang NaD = 1.9 Ang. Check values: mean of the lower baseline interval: 26.9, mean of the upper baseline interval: 24.7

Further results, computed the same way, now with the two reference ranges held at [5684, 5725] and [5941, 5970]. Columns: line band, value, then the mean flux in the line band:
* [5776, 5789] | 0.8 Ang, 24.6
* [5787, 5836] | 0.7 Ang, 25.9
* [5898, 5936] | 1.1 Ang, 25.5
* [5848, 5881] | -1.2 Ang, 27.2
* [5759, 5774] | 0.0 Ang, 26.3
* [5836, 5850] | -1.5 Ang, 29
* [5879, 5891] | 0.6 Ang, 24.8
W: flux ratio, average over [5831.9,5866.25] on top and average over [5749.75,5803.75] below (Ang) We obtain 1.1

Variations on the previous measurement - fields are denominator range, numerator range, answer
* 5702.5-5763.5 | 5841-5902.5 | 1.00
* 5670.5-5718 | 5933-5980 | 0.99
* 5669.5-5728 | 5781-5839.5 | 0.97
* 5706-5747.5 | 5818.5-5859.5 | 1.05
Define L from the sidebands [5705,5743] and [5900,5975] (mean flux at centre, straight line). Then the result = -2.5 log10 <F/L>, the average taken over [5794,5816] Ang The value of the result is 0.06 mag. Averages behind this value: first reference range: 26.6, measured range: 24.8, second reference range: 25.7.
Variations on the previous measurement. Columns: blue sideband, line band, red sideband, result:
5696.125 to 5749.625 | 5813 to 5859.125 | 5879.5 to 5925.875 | -0.07 mag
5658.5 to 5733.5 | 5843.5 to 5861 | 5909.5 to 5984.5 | -0.09 mag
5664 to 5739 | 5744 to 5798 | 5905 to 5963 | 0.04 mag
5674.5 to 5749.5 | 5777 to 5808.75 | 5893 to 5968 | 0.04 mag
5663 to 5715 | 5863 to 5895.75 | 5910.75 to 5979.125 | 0.02 mag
